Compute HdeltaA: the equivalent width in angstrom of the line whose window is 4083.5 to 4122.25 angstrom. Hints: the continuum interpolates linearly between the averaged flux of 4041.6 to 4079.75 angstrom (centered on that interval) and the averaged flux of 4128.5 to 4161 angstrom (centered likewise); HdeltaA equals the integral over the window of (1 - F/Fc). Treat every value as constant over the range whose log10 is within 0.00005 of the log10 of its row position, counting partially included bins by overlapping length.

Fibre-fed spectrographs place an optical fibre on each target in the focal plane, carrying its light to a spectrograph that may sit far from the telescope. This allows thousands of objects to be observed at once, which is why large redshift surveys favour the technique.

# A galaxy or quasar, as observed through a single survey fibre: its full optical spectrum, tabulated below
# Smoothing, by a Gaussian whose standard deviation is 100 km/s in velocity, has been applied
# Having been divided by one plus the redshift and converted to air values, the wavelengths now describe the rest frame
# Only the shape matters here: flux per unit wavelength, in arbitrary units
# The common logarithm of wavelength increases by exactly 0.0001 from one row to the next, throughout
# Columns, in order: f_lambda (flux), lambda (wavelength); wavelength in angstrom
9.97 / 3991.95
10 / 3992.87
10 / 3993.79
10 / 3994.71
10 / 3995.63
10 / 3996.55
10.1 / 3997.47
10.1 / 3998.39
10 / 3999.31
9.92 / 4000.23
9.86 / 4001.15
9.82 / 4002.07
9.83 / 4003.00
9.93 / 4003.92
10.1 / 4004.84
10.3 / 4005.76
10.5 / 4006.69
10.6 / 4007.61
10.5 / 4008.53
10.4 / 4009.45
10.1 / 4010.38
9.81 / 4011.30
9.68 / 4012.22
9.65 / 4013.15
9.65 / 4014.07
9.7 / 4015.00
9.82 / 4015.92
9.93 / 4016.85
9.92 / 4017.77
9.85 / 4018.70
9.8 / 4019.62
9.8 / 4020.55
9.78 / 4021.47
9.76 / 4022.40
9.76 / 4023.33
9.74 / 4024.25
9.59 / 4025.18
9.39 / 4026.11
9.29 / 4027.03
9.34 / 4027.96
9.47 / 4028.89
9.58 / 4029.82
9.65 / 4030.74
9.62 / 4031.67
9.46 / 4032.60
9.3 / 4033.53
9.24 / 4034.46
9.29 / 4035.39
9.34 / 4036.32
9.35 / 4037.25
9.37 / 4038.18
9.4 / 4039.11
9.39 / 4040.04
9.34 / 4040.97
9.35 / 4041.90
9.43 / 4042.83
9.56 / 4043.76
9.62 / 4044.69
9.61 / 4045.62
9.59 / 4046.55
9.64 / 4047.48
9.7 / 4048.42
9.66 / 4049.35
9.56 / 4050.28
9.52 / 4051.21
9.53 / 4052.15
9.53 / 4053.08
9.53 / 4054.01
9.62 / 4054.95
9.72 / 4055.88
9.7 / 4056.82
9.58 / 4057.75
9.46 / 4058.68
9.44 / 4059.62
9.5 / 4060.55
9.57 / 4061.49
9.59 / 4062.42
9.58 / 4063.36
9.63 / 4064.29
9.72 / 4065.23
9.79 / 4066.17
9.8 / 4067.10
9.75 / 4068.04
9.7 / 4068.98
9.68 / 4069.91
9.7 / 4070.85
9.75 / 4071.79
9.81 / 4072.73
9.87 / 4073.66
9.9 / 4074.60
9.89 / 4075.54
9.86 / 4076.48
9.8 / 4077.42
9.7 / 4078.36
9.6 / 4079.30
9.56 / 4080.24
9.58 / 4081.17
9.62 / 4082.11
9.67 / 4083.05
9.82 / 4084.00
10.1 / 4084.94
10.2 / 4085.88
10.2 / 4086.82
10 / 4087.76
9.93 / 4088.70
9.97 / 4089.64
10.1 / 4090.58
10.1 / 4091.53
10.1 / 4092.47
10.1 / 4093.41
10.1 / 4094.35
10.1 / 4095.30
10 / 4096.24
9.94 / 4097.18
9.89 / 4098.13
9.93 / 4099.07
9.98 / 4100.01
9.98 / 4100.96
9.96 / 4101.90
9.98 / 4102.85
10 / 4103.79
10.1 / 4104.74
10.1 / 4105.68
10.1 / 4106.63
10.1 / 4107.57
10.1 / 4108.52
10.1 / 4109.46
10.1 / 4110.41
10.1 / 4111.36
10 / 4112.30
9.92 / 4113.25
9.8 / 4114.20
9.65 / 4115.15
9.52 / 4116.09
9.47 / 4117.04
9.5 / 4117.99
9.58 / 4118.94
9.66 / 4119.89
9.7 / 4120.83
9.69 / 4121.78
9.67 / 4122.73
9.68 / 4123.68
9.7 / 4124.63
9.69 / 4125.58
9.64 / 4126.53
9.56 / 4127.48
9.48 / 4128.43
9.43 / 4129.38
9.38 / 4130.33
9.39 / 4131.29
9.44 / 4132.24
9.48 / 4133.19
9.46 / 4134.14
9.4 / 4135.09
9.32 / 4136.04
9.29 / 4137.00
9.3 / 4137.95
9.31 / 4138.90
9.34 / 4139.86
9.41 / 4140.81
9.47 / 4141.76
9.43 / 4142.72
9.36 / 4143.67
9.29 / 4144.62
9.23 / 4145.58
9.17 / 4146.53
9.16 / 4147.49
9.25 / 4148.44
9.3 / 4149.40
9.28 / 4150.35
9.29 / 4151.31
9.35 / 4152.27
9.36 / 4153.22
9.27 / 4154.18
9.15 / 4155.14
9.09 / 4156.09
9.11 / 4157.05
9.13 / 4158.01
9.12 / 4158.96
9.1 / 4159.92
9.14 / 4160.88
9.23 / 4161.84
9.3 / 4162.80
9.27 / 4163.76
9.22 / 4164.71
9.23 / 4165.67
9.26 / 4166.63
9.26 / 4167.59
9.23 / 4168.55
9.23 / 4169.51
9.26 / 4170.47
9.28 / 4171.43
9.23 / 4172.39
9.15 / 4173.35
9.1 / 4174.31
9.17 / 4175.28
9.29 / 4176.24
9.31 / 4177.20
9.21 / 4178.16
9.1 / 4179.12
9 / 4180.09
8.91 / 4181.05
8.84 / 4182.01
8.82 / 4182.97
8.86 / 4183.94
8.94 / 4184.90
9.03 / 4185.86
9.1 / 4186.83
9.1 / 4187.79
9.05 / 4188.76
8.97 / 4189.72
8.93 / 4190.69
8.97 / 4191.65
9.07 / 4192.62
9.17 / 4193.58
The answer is -1.9 angstrom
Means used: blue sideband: 9.65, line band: 9.94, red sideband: 9.3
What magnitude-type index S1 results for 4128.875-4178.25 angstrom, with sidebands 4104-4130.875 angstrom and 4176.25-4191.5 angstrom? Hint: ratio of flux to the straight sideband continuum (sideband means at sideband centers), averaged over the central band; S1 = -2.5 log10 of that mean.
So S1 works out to 0.01 mag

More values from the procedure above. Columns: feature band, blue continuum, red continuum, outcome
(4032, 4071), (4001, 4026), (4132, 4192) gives 0.02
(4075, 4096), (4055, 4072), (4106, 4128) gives -0.02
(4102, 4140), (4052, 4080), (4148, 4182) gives -0.03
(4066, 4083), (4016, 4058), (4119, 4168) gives -0.03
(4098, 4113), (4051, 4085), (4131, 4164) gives -0.06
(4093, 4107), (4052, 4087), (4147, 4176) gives -0.05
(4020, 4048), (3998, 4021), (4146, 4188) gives 0.04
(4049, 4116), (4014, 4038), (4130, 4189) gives -0.05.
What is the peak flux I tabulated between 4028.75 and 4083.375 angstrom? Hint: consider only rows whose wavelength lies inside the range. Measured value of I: 9.9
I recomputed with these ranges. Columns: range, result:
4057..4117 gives 10.2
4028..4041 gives 9.65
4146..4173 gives 9.36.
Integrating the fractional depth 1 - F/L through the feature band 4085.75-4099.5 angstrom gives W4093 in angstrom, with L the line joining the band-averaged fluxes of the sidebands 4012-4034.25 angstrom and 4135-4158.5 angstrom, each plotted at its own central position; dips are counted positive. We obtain -0.9 angstrom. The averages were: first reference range 9.64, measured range 10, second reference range 9.28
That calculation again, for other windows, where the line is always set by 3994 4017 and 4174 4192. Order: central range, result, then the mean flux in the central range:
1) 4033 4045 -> 0.5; 9.38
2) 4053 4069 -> 0.1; 9.62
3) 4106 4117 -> -0.6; 9.94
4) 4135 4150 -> -0.1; 9.31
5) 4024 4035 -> 0.5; 9.46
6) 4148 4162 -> 0.0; 9.21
